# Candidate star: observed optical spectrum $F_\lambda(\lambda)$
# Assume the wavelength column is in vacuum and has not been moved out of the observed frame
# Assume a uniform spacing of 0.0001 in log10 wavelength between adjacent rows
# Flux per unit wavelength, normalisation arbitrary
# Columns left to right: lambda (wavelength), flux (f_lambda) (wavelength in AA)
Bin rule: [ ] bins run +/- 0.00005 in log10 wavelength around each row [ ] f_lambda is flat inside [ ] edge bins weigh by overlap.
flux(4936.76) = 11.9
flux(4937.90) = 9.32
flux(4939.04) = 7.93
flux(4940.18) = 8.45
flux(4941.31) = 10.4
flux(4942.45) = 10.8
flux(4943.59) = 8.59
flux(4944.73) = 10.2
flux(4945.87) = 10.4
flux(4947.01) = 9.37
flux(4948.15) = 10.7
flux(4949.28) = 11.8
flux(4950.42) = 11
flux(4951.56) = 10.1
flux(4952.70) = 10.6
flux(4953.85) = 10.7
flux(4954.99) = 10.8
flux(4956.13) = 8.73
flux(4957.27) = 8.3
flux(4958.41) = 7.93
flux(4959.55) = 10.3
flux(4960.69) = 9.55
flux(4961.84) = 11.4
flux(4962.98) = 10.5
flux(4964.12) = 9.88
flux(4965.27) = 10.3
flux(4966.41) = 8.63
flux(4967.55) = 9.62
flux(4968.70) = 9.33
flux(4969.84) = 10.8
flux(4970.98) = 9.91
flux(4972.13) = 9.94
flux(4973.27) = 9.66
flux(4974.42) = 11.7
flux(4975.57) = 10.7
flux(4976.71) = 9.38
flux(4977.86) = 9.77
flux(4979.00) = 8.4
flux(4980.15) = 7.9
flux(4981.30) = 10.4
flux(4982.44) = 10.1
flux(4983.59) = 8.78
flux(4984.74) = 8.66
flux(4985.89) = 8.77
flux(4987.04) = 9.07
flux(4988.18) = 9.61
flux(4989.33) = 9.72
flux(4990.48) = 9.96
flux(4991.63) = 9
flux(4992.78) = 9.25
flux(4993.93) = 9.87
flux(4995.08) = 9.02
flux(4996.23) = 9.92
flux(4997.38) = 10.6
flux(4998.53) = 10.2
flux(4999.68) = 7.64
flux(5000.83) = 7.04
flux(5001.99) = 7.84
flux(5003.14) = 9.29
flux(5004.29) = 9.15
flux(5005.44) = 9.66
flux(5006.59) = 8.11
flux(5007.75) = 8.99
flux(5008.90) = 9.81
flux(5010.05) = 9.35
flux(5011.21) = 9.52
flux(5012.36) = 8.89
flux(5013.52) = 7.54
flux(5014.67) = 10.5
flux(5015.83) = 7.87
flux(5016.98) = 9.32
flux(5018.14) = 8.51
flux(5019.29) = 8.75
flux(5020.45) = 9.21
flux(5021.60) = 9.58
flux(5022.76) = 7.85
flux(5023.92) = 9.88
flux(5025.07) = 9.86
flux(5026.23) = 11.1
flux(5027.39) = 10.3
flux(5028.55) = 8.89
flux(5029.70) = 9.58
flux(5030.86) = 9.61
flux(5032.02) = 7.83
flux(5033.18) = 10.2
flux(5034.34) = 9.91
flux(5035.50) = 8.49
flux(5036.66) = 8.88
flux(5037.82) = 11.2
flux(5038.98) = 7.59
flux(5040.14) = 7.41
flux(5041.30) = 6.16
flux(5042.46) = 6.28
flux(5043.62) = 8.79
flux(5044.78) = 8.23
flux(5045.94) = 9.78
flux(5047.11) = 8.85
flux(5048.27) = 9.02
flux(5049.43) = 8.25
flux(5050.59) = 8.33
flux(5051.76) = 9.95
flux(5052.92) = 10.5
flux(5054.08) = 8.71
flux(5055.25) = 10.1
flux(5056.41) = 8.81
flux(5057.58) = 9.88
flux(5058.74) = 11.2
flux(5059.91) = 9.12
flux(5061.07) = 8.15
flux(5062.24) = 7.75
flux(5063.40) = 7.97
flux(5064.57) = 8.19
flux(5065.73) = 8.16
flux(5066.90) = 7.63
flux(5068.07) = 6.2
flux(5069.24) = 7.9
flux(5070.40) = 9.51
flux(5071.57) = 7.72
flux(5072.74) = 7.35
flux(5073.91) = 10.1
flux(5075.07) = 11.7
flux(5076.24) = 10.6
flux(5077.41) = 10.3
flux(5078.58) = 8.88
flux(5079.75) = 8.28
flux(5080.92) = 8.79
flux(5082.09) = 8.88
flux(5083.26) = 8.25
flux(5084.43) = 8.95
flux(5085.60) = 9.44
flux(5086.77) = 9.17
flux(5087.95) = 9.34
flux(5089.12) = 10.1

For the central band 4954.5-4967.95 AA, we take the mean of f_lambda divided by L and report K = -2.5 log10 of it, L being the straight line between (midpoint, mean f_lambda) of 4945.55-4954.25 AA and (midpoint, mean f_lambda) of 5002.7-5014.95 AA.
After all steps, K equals 0.07 mag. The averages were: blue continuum 10.6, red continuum 9.13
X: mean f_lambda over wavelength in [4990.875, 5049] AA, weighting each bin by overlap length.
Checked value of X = 9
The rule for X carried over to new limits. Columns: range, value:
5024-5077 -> 8.94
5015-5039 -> 9.31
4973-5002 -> 9.37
